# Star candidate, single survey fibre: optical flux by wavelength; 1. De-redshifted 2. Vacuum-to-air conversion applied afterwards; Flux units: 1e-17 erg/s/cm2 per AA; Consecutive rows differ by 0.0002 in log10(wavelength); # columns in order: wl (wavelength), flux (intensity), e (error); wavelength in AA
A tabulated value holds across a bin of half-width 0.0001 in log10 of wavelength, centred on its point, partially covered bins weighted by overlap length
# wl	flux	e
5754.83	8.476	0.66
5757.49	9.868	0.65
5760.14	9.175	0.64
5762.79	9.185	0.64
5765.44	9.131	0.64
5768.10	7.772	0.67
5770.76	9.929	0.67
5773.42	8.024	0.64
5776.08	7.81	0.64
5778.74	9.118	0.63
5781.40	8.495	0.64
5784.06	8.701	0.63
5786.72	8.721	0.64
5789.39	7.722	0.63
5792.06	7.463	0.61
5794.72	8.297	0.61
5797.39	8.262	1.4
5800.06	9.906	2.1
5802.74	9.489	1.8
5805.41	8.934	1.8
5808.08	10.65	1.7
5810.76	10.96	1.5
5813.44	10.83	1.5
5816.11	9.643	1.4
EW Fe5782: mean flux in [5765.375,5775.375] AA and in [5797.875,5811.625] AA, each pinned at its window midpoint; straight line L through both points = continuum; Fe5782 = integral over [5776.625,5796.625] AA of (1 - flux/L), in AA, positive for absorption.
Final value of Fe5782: 1.83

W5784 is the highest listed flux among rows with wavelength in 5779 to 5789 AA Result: 8.721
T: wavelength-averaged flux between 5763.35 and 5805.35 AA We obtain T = 8.61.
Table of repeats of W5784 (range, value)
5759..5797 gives 9.929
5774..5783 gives 9.118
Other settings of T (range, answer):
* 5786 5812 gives 9.04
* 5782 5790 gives 8.45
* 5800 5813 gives 10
